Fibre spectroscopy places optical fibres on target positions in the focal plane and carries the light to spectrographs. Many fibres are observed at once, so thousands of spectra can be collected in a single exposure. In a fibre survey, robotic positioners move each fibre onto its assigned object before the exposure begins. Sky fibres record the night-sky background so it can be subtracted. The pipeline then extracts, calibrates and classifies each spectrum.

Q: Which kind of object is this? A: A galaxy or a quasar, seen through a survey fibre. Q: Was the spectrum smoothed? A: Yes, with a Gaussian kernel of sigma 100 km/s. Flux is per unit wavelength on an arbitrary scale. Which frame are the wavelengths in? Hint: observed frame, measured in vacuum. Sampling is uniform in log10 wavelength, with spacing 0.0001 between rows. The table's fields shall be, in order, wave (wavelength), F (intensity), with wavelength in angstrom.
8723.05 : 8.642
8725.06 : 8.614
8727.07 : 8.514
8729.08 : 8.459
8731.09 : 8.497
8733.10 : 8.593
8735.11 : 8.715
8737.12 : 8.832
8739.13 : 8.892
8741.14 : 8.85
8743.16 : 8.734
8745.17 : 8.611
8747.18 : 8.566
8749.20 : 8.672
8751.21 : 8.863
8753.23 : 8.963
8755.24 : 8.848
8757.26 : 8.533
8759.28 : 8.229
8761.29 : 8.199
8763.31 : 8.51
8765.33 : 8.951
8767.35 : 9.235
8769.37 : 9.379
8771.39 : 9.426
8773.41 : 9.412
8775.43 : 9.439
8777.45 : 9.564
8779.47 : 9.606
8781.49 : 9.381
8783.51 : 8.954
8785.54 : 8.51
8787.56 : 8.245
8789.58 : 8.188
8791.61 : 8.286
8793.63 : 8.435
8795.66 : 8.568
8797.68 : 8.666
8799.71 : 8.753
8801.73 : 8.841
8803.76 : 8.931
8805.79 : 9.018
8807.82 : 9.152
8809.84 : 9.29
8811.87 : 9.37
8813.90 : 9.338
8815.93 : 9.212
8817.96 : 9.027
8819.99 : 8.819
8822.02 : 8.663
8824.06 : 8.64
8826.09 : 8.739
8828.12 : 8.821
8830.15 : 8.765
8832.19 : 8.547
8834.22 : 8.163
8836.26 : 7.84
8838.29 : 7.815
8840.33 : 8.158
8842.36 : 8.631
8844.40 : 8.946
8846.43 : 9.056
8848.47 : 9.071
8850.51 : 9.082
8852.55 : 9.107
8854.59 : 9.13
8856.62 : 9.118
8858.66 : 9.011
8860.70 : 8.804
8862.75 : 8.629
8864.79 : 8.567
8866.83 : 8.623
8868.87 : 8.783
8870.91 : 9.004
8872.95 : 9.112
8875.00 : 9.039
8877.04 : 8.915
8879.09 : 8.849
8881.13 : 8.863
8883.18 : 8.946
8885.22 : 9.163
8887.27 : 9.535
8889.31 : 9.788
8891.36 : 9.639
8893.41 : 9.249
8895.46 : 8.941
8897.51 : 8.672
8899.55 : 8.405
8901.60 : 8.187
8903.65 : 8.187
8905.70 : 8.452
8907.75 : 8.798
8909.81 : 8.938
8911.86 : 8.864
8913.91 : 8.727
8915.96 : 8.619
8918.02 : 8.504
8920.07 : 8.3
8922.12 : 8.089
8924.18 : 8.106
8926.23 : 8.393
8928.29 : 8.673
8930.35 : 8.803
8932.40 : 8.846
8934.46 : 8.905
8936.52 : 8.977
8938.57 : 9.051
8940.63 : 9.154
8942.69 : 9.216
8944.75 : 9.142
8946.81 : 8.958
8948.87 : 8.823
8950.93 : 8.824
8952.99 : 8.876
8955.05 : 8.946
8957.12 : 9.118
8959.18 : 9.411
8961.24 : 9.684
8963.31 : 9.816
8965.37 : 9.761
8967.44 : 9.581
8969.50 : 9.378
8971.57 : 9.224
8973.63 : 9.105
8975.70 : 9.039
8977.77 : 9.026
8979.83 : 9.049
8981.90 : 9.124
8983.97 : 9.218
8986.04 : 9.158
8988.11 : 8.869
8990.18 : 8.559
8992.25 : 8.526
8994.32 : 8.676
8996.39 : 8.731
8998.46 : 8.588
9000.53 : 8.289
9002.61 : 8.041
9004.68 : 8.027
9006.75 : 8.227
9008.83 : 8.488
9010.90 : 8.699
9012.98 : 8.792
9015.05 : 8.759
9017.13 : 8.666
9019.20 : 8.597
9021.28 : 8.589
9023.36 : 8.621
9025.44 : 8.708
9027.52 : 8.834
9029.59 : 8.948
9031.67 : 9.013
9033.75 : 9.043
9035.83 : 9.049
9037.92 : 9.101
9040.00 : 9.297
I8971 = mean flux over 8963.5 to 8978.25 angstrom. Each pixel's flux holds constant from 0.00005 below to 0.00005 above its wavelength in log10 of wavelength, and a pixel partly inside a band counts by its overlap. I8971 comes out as 9.34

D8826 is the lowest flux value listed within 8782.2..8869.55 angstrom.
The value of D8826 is 7.815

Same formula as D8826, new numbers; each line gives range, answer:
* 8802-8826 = 8.64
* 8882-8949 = 8.089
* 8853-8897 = 8.567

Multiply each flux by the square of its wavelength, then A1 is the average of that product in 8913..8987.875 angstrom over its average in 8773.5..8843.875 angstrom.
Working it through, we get 1.06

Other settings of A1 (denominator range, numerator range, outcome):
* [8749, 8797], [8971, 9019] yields 1.04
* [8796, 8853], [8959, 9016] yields 1.05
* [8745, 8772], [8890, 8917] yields 1.03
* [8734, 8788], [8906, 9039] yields 1.04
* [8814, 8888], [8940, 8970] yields 1.07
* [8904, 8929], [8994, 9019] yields 1.02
